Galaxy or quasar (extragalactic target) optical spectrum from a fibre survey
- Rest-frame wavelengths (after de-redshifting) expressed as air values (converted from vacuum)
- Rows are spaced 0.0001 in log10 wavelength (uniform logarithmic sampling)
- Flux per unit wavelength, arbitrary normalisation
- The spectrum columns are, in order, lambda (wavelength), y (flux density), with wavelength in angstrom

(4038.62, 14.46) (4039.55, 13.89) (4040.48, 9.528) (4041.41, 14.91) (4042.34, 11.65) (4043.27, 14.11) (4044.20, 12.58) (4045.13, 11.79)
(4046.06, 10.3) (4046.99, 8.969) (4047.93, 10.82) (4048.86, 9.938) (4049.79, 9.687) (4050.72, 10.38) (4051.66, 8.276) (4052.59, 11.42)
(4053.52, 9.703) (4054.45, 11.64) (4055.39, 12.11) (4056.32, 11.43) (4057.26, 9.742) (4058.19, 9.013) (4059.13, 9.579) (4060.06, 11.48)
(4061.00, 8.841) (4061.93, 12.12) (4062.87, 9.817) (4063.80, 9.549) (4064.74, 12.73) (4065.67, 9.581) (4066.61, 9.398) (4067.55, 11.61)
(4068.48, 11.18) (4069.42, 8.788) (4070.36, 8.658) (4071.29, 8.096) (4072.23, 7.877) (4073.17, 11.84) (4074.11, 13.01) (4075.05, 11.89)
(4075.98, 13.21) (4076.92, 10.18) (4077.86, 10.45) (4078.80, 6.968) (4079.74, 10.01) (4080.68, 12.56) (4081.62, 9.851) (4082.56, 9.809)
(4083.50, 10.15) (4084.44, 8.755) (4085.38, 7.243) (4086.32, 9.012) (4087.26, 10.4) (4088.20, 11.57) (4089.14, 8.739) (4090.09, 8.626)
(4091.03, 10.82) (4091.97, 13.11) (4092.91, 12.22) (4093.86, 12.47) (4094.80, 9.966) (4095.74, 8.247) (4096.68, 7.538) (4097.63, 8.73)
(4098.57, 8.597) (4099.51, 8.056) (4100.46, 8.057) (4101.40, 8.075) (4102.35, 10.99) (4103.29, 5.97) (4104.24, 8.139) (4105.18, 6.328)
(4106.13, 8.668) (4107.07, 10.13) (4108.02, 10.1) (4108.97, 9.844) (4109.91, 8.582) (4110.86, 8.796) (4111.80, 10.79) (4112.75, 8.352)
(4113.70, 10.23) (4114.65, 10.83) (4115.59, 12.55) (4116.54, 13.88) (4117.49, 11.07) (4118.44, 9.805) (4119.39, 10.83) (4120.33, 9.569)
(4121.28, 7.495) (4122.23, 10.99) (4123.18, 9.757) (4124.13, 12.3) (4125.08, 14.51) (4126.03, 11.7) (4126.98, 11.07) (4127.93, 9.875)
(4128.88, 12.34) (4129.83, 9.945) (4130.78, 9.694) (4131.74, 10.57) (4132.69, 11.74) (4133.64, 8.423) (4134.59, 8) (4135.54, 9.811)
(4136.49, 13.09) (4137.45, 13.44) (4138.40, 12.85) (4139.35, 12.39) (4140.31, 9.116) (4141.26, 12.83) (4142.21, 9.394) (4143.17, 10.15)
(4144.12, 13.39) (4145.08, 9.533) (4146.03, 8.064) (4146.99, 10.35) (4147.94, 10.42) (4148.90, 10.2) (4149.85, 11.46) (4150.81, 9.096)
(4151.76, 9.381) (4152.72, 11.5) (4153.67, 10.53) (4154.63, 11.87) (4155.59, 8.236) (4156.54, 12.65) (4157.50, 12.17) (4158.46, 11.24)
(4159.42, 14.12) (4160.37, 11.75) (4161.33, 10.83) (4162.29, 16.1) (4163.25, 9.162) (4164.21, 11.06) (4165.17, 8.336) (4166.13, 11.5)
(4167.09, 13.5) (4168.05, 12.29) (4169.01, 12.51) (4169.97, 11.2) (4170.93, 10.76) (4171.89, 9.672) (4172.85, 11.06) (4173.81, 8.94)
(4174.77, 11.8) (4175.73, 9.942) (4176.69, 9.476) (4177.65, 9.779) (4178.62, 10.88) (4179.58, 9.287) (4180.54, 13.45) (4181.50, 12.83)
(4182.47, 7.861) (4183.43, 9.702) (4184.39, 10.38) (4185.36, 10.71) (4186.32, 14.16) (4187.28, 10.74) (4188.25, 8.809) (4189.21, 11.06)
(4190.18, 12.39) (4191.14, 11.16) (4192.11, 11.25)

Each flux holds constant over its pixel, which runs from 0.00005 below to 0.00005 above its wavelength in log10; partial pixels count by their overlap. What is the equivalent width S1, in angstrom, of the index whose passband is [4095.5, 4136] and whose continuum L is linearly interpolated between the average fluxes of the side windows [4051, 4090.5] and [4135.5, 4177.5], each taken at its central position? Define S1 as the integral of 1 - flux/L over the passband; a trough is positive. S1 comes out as 3.2 angstrom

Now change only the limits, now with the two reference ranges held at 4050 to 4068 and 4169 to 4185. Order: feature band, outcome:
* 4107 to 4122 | 0.4 angstrom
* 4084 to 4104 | 2.1 angstrom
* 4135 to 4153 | -0.6 angstrom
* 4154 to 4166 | -1.1 angstrom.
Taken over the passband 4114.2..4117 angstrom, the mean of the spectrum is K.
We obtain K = 12.4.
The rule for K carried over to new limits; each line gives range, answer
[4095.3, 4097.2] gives 7.89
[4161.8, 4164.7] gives 12.1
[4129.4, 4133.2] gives 10.5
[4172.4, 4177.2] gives 10.3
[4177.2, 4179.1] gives 10.3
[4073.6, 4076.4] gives 12.7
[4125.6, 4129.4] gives 11.2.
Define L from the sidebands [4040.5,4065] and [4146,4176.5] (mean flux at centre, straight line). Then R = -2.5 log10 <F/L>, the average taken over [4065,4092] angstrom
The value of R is 0.08 mag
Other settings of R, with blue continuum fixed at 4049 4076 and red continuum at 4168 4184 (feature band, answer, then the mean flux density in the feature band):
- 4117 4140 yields -0.035 mag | 10.9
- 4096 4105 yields 0.268 mag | 8.18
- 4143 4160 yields -0.024 mag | 10.8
